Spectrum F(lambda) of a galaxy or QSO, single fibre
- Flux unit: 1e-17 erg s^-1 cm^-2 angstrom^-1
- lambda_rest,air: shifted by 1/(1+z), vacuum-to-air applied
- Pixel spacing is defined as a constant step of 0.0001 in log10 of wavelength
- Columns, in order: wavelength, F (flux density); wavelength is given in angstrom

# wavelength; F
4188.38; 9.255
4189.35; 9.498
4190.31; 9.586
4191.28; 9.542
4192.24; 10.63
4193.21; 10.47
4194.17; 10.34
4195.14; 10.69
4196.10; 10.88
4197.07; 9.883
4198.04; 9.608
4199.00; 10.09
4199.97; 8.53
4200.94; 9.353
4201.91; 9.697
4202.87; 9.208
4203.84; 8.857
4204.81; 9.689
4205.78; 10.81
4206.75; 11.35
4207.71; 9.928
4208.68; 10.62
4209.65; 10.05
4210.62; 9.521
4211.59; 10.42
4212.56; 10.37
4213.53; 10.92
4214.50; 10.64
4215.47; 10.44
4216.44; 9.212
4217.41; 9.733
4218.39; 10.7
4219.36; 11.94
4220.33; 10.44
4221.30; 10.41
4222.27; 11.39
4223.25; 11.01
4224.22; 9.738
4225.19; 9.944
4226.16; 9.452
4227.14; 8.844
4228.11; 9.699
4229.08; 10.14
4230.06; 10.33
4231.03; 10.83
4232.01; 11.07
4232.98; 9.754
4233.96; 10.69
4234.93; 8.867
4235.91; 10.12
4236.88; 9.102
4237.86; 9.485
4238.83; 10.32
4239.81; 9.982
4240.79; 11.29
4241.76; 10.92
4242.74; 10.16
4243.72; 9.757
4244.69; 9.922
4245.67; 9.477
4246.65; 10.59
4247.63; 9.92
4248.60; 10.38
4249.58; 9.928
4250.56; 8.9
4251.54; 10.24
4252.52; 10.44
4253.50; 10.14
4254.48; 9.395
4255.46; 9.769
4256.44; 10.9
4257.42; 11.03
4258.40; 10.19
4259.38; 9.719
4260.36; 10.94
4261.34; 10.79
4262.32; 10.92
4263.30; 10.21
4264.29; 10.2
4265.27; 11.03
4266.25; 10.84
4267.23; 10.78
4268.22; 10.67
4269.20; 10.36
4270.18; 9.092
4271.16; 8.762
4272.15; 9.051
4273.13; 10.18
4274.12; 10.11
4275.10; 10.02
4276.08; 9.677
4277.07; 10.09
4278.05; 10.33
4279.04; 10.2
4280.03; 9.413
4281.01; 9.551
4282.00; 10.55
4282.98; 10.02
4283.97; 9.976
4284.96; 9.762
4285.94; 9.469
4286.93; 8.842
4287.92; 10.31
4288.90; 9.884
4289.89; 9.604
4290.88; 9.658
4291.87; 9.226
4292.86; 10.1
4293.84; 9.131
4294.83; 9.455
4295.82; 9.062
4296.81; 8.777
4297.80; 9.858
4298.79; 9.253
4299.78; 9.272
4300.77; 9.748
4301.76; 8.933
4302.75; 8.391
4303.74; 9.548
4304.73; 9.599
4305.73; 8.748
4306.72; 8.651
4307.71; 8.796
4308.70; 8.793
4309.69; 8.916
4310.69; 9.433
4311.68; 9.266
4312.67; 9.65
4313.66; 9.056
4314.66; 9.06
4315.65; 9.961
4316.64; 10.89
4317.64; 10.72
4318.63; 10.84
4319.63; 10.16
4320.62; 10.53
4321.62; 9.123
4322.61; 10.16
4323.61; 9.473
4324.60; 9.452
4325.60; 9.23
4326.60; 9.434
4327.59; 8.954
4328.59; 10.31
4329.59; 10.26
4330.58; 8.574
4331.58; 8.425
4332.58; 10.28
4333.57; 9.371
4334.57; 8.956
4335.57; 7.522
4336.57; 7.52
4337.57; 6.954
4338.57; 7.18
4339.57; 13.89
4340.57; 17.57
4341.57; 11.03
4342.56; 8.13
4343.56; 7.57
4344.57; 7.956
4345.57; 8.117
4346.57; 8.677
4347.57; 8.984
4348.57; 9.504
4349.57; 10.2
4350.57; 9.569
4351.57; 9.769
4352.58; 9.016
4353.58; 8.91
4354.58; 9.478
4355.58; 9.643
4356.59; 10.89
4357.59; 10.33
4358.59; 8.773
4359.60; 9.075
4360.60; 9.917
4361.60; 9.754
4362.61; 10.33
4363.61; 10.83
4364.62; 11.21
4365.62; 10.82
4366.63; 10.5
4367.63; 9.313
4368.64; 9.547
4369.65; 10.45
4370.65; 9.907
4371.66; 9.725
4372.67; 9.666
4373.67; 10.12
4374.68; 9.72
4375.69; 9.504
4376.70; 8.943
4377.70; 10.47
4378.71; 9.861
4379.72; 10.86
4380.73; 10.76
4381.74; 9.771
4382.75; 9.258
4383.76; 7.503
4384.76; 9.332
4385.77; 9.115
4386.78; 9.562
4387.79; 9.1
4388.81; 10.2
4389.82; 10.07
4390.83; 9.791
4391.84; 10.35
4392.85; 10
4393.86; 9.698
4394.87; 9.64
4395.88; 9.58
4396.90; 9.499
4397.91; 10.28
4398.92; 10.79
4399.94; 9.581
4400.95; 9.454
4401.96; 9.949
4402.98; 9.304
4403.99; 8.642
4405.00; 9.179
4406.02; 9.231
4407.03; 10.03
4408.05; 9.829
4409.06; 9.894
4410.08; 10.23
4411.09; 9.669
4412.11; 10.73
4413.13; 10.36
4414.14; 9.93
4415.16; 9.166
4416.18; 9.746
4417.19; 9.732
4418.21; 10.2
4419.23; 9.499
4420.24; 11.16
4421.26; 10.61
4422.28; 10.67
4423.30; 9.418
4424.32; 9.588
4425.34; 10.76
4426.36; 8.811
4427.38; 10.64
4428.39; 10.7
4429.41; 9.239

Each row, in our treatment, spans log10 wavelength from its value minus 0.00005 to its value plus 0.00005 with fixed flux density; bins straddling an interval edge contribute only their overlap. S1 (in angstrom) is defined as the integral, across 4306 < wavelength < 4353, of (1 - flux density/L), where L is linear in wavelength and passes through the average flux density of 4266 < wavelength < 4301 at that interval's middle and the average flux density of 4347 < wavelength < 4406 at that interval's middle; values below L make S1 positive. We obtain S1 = 1.3 angstrom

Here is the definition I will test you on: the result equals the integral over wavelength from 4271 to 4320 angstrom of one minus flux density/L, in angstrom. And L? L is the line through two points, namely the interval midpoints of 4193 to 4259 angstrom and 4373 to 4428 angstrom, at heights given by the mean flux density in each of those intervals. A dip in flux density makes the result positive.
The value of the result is 2.1 angstrom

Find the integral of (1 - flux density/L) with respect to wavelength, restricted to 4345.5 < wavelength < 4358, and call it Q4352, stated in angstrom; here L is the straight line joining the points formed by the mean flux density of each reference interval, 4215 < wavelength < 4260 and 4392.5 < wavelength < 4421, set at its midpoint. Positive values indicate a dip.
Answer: 0.5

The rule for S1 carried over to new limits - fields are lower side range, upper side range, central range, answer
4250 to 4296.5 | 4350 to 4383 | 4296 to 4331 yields 1.6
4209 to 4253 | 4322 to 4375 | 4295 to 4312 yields 1.2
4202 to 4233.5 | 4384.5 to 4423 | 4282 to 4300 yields 0.9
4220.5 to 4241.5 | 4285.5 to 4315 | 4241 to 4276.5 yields -1.3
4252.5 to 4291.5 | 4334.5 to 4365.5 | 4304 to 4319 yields 0.5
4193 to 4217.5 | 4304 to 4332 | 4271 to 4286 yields -0.2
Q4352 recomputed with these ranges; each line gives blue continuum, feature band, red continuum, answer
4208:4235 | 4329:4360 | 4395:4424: 1.8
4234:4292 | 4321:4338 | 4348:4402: 1.4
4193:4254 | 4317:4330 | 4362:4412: 0.0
